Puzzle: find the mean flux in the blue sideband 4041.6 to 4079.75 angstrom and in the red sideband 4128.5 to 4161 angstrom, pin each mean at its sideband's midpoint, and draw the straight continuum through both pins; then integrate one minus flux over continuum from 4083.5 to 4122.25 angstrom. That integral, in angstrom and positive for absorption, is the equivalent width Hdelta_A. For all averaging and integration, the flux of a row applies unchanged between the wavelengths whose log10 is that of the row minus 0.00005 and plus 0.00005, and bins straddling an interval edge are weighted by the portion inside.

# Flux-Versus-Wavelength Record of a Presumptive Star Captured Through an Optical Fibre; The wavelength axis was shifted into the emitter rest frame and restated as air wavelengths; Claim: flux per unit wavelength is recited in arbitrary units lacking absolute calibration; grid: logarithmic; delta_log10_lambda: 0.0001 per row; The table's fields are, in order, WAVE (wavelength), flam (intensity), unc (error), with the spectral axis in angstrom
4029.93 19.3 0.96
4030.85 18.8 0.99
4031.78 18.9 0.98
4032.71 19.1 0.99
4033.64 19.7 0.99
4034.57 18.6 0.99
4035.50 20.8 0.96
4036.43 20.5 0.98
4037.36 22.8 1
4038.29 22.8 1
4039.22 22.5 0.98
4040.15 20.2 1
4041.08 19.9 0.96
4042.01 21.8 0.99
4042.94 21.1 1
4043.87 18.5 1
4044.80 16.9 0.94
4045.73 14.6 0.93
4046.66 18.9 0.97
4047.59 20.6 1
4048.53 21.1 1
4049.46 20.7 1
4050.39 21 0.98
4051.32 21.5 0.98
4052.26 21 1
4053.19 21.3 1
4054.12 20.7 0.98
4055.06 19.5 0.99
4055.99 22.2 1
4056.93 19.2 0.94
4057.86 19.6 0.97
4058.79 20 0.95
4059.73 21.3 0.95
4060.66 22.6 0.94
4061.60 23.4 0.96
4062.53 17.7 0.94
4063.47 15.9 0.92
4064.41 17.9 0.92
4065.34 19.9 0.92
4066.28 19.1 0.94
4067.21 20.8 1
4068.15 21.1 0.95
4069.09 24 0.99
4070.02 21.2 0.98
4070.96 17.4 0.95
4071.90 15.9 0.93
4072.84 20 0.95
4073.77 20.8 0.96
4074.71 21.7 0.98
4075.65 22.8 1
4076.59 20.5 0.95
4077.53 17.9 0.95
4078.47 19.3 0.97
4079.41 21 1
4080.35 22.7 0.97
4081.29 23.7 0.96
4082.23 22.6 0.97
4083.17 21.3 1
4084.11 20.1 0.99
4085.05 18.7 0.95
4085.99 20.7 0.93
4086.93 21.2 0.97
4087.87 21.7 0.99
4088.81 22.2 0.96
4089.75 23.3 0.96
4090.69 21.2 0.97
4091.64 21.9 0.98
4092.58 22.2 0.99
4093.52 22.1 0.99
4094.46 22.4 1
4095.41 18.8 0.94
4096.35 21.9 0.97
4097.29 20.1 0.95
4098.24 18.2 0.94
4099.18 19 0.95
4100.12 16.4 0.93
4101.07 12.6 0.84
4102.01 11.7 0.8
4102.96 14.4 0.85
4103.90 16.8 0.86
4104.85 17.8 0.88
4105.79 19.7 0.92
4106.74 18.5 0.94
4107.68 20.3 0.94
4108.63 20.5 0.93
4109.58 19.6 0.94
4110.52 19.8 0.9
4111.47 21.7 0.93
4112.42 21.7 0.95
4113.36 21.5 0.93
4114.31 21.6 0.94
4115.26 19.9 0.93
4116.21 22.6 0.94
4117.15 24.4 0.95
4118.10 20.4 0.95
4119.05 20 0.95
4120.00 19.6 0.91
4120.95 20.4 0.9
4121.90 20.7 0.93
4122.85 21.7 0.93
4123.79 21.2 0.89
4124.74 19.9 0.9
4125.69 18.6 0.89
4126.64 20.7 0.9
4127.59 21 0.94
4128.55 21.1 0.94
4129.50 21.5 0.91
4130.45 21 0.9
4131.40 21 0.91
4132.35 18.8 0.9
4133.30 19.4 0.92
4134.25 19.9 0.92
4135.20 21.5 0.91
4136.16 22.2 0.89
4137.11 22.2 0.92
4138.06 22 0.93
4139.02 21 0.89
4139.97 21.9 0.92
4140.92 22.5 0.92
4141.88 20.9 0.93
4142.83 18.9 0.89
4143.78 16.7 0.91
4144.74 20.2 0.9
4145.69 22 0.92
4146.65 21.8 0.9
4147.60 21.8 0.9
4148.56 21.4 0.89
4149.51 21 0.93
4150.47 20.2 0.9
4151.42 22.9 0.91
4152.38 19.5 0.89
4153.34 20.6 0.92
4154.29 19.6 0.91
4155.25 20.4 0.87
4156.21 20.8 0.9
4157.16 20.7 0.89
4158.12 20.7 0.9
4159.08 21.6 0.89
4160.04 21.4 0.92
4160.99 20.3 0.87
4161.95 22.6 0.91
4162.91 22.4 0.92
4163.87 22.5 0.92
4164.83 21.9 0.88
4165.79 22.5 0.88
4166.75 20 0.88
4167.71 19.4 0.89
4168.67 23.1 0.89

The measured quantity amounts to 0.9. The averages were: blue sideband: 20.1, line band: 20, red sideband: 20.8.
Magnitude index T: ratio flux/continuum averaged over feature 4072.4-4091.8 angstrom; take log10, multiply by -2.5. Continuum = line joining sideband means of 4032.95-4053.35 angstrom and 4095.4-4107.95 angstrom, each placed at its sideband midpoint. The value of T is -0.15 mag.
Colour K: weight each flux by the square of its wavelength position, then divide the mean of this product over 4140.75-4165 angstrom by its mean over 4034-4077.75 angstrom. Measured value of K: 1.09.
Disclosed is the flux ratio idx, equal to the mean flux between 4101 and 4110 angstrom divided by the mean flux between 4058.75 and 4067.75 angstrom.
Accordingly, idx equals 0.88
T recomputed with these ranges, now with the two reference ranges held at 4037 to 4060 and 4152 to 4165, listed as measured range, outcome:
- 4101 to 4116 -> 0.10 mag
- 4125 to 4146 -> 0.01 mag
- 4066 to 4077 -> 0.00 mag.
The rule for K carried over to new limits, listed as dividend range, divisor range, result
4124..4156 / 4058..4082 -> 1.05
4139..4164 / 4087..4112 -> 1.11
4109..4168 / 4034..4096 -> 1.05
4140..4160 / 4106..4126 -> 1.02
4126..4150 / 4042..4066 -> 1.09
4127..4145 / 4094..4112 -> 1.14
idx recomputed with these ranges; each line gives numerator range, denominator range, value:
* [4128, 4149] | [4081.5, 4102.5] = 1.04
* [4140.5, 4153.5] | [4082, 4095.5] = 0.97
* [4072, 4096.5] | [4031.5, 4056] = 1.05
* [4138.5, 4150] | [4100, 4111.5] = 1.19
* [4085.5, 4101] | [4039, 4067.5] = 1.03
